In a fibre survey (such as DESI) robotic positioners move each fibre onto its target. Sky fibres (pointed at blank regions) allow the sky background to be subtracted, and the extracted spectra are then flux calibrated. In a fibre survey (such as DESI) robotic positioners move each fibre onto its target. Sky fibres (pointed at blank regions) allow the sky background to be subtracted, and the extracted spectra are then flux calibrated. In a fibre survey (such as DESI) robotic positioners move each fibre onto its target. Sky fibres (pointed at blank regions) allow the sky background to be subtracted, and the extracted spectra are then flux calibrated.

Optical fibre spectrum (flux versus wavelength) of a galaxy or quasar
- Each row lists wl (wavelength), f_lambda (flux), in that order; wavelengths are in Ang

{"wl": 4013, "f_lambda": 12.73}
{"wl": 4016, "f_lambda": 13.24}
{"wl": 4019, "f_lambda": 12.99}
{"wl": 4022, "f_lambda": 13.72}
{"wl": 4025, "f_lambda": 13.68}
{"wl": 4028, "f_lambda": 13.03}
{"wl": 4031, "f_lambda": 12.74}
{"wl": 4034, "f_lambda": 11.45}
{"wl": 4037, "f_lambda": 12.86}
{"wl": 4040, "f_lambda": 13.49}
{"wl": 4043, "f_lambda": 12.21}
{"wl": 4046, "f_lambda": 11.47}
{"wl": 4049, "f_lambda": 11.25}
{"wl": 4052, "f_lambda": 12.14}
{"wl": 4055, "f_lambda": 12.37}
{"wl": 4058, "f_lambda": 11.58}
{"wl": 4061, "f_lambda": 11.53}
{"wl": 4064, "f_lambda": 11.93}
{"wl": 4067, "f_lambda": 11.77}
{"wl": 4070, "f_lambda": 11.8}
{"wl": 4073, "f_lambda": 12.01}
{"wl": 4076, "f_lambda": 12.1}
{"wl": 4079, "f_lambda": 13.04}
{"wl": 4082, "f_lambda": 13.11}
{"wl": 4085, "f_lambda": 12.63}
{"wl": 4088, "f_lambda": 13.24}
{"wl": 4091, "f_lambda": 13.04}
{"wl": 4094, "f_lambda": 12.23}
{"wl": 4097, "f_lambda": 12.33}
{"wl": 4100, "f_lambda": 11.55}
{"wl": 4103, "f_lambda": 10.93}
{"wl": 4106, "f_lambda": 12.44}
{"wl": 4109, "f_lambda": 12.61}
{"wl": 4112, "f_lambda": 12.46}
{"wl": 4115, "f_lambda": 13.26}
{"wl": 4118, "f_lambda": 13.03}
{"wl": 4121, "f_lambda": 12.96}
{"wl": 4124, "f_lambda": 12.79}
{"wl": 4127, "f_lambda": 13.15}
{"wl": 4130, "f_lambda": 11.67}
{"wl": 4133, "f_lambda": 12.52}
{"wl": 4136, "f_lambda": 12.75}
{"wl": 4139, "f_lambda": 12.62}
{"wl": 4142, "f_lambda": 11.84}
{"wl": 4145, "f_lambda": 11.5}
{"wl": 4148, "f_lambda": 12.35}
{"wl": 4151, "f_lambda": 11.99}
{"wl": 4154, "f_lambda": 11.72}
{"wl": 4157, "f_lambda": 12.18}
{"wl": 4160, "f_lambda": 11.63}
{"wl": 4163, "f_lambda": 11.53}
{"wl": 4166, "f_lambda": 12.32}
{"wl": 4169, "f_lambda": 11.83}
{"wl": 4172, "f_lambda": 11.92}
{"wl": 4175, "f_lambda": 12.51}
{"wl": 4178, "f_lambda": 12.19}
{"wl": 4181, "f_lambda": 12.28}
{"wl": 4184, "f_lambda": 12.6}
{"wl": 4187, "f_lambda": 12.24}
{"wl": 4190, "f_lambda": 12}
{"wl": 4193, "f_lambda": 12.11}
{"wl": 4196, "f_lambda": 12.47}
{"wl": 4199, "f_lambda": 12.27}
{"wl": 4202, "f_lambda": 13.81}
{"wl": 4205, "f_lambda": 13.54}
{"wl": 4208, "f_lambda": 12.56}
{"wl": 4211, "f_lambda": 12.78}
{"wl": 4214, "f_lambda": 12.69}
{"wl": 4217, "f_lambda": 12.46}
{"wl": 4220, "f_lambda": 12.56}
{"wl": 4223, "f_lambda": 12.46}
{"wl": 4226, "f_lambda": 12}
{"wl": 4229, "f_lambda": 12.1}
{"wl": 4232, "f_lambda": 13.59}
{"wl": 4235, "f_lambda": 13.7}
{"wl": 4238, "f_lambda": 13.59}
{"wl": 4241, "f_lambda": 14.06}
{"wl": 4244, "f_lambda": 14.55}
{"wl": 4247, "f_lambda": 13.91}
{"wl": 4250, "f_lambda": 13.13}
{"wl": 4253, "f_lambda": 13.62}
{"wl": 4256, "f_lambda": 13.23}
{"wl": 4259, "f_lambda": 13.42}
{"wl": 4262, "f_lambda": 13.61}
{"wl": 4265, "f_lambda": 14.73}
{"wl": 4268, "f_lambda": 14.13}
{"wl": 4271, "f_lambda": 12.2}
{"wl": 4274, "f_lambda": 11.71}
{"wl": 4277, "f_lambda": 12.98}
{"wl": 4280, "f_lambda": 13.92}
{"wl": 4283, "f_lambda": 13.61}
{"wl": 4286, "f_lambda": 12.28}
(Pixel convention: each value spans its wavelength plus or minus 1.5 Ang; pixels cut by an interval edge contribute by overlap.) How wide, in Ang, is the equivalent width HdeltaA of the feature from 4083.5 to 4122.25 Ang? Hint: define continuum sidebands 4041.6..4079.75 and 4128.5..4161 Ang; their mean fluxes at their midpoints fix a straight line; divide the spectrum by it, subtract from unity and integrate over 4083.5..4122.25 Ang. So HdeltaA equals -1.7 Ang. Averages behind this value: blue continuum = 11.9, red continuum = 12.1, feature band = 12.5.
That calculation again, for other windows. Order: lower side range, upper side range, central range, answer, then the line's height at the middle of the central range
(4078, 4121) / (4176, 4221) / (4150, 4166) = 0.92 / 12.6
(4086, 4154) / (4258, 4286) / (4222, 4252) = -0.52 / 13.1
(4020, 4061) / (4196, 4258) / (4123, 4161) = 1.77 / 12.8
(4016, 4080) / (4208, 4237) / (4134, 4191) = 2.17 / 12.6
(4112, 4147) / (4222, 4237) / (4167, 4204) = 0.95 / 12.7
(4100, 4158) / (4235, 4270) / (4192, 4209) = 0.46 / 13.2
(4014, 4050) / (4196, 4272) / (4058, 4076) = 1.37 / 12.8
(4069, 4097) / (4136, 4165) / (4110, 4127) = -0.90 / 12.3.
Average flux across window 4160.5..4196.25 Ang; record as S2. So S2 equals 12.1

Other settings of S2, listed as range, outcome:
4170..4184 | 12.3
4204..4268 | 13.3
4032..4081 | 12.1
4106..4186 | 12.3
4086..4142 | 12.5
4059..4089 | 12.3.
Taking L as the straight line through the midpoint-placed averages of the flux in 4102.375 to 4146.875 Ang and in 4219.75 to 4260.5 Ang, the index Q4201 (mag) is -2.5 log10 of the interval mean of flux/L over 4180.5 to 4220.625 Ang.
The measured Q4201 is 0.035 mag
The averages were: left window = 12.5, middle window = 12.6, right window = 13.3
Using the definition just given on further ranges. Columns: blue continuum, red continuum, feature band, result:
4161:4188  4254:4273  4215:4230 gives 0.05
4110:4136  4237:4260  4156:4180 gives 0.09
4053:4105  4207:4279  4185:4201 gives 0.05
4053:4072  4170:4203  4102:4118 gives -0.04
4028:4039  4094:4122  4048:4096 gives 0.02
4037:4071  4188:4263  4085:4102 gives -0.02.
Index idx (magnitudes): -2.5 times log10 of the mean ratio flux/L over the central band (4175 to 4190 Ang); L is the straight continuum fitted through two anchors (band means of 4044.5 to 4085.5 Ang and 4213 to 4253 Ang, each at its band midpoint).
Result 0.04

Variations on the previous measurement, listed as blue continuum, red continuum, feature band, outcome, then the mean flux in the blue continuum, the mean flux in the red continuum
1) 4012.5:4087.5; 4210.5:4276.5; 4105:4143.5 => 0.01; 12.4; 13.2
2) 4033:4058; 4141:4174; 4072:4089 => -0.06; 12.1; 11.9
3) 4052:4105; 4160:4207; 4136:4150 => 0.01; 12.2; 12.4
